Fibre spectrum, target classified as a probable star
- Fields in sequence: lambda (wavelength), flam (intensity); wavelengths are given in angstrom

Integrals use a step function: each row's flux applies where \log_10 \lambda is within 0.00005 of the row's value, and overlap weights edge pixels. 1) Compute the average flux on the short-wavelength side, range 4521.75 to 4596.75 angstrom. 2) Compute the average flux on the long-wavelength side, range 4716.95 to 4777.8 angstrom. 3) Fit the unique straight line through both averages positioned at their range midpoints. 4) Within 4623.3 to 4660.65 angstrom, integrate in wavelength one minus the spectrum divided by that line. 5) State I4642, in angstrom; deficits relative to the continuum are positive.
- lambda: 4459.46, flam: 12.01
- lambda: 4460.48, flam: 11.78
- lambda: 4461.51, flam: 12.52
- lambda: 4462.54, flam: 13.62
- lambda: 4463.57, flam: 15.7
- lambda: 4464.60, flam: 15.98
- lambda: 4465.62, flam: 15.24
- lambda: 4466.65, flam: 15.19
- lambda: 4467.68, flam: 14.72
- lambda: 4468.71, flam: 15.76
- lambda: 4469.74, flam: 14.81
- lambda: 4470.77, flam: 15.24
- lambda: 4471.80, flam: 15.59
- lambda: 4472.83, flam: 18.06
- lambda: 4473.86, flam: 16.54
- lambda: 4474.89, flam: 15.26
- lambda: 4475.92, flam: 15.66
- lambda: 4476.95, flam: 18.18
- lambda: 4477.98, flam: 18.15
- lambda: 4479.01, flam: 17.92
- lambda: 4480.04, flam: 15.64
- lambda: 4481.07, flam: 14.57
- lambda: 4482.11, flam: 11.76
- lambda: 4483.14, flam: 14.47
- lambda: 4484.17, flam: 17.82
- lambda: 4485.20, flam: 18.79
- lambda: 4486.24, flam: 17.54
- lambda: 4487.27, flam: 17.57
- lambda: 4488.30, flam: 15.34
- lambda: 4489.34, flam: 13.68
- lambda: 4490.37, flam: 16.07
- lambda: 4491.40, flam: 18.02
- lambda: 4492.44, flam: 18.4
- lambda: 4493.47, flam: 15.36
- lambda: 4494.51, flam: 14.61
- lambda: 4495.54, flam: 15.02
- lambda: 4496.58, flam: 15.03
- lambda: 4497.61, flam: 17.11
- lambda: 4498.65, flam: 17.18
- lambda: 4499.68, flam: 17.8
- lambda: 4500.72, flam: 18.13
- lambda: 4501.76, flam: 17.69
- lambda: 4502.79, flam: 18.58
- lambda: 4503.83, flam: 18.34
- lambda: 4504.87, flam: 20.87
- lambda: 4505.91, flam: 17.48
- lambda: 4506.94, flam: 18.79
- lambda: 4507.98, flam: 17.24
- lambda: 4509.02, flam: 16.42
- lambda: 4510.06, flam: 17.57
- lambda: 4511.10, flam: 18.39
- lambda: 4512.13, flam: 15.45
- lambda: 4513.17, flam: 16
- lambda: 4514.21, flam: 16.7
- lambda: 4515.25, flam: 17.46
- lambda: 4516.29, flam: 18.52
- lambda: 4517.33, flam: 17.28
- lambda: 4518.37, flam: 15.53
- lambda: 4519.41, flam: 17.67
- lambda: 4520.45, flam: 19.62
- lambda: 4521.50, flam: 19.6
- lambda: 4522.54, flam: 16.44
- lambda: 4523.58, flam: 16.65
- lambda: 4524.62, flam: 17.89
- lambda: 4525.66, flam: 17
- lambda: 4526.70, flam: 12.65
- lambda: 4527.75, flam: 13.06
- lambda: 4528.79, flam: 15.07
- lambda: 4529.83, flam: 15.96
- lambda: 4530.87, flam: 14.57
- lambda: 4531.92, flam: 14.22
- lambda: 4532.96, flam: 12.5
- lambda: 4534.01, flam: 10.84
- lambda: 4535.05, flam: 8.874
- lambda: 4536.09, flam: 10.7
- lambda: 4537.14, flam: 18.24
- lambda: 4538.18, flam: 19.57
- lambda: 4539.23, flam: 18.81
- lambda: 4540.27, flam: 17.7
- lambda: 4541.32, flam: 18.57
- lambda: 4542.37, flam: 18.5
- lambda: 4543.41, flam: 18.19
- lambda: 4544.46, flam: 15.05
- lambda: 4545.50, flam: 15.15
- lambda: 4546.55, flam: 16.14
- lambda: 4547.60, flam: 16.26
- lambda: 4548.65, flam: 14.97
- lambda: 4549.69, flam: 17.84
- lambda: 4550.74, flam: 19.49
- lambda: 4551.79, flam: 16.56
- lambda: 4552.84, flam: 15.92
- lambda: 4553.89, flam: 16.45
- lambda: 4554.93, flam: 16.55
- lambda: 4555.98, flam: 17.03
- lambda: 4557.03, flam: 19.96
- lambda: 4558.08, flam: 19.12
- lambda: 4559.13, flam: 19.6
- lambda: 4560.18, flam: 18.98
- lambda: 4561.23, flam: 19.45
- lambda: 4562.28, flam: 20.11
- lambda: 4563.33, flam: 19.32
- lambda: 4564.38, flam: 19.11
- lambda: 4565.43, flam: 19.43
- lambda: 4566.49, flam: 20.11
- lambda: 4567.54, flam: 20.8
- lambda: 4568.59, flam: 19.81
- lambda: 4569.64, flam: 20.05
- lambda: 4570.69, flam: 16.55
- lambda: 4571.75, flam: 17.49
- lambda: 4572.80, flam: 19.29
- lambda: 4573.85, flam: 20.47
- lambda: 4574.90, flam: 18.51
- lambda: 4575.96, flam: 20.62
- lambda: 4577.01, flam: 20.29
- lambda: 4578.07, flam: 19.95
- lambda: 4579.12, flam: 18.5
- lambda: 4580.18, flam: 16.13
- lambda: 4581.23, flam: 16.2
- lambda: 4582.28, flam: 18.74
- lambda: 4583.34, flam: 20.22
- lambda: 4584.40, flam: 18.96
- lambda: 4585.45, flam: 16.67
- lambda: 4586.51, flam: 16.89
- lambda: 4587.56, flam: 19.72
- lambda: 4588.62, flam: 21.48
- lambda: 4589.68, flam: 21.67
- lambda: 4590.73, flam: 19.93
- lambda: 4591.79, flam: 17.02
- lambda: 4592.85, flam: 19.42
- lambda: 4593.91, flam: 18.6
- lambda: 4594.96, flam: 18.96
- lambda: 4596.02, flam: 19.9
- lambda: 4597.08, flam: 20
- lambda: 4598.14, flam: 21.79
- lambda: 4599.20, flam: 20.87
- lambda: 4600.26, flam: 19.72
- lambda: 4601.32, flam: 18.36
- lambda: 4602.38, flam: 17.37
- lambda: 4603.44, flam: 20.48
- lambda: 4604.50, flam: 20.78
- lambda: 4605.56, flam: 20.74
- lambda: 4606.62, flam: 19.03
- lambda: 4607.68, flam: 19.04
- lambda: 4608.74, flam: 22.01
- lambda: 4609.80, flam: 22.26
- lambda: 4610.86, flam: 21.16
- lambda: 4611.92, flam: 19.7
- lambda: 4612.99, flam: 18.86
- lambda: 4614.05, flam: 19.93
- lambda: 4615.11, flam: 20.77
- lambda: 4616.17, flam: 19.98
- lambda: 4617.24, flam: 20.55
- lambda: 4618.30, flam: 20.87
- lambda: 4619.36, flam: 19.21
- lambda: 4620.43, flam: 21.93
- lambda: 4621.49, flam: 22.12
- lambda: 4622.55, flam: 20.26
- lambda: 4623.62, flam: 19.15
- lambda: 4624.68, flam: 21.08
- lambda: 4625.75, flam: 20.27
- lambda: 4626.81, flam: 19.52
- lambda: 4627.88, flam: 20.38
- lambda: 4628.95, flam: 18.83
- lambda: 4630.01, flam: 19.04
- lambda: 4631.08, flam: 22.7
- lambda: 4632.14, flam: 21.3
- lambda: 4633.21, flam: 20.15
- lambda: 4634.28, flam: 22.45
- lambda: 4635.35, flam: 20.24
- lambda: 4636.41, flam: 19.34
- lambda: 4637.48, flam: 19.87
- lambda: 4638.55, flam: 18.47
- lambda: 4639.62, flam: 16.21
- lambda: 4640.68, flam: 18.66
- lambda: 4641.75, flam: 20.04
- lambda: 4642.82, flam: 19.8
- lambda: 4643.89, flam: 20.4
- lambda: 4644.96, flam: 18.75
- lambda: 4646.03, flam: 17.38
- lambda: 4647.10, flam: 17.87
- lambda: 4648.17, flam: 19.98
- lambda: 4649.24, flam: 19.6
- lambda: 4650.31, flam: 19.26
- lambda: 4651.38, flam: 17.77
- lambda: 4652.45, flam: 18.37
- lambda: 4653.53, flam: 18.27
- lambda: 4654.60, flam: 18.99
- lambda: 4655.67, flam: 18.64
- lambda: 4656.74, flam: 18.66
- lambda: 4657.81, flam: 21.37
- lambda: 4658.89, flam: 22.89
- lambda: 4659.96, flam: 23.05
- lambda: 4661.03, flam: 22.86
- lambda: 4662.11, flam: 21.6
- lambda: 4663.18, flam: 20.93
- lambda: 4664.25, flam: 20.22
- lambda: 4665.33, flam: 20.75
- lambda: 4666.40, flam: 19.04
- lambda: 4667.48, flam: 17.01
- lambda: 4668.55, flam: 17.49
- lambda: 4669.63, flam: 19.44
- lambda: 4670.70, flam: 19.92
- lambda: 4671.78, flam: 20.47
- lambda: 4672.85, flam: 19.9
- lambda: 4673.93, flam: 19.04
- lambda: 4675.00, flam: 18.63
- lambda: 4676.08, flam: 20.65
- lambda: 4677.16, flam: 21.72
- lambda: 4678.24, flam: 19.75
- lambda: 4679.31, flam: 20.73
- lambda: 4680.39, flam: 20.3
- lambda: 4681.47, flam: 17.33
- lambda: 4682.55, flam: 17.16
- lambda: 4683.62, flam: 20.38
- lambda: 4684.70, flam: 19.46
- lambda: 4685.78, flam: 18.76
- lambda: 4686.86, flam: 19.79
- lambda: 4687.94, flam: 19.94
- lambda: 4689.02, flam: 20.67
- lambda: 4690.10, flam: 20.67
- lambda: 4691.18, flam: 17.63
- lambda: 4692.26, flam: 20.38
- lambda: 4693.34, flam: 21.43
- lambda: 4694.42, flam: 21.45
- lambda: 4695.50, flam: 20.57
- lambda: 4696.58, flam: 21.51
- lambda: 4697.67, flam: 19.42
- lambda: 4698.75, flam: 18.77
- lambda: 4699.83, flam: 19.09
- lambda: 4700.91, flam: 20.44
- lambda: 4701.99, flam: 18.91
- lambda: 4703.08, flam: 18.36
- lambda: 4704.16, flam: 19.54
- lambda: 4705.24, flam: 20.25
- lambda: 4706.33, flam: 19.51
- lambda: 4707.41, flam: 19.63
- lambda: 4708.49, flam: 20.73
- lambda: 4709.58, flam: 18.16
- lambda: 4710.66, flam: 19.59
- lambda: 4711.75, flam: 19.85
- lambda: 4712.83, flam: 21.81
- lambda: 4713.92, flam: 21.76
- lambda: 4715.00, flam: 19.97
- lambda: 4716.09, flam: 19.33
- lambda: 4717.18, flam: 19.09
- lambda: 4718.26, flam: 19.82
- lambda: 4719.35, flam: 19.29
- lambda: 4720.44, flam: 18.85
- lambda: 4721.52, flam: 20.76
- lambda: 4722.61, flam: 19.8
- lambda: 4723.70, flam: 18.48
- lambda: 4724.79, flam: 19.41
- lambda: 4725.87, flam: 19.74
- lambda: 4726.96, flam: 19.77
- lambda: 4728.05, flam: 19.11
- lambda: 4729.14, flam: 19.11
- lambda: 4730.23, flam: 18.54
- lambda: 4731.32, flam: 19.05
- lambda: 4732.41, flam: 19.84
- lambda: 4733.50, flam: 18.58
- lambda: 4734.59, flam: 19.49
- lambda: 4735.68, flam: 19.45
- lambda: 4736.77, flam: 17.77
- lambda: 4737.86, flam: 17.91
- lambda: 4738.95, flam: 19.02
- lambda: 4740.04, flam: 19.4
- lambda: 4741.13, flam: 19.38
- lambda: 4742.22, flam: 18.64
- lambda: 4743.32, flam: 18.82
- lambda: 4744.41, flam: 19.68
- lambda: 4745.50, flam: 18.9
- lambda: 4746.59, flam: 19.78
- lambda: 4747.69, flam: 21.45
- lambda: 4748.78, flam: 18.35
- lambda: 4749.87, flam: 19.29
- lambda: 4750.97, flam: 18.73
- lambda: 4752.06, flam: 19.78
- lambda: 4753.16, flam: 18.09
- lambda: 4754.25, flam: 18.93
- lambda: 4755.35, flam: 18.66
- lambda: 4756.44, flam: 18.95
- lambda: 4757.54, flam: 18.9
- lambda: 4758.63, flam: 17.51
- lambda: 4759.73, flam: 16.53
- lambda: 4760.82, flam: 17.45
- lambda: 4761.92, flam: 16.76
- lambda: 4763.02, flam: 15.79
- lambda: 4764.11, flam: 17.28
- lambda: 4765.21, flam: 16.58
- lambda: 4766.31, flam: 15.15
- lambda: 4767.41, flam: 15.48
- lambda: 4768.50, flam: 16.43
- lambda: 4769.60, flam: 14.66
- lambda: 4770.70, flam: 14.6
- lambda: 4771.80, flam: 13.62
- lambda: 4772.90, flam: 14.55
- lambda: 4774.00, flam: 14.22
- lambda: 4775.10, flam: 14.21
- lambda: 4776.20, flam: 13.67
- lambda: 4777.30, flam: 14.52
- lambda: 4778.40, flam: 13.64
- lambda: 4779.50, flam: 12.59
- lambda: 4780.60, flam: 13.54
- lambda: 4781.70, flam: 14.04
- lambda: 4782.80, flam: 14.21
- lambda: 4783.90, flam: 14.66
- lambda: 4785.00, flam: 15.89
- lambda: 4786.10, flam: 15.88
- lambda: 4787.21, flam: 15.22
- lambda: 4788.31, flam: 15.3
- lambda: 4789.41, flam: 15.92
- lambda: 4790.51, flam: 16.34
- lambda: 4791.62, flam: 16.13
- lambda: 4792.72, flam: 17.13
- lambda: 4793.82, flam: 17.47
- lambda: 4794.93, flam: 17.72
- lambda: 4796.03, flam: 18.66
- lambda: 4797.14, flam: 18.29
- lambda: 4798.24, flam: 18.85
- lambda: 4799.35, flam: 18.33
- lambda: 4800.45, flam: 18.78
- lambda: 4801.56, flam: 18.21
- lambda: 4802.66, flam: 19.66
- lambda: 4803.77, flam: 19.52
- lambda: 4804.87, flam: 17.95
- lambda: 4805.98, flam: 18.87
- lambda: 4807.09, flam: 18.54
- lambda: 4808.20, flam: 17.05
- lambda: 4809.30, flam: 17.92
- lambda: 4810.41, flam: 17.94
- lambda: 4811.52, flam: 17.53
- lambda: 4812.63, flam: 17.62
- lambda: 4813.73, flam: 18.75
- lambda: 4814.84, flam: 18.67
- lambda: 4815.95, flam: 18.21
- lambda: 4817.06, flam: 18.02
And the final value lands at -3.99 angstrom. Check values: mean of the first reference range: 17.6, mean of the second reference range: 18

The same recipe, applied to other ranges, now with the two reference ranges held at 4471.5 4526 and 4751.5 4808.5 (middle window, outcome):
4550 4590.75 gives -4.8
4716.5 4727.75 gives -1.9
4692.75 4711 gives -3.5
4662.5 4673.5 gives -1.9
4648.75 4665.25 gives -3.4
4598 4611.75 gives -2.8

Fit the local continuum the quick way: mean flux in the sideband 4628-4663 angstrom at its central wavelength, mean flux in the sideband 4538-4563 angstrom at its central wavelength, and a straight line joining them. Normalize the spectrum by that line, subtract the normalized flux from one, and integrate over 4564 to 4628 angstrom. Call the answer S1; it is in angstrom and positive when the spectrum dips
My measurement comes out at -3.2 angstrom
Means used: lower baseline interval 17.7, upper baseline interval 19.8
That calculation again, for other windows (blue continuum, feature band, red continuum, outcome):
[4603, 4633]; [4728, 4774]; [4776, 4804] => -1.8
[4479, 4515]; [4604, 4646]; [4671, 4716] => -3.0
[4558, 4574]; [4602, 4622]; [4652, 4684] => -0.8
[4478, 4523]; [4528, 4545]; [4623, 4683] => 2.1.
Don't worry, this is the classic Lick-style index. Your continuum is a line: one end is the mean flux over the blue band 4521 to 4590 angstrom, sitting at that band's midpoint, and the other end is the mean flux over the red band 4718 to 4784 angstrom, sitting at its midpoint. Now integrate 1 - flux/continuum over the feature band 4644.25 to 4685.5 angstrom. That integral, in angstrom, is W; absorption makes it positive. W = -4.87 angstrom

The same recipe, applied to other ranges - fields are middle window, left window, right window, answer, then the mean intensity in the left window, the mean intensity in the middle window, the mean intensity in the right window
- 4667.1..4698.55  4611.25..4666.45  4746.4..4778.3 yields -1.5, 20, 19.7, 16.8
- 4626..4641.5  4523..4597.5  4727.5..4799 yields -2.1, 17.7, 19.8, 17.1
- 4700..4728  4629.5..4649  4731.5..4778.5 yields -2.2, 19.6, 19.7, 17.5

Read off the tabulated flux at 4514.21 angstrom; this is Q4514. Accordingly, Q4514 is 16.7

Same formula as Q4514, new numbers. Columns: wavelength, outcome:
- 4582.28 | 18.74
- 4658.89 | 22.89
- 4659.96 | 23.05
